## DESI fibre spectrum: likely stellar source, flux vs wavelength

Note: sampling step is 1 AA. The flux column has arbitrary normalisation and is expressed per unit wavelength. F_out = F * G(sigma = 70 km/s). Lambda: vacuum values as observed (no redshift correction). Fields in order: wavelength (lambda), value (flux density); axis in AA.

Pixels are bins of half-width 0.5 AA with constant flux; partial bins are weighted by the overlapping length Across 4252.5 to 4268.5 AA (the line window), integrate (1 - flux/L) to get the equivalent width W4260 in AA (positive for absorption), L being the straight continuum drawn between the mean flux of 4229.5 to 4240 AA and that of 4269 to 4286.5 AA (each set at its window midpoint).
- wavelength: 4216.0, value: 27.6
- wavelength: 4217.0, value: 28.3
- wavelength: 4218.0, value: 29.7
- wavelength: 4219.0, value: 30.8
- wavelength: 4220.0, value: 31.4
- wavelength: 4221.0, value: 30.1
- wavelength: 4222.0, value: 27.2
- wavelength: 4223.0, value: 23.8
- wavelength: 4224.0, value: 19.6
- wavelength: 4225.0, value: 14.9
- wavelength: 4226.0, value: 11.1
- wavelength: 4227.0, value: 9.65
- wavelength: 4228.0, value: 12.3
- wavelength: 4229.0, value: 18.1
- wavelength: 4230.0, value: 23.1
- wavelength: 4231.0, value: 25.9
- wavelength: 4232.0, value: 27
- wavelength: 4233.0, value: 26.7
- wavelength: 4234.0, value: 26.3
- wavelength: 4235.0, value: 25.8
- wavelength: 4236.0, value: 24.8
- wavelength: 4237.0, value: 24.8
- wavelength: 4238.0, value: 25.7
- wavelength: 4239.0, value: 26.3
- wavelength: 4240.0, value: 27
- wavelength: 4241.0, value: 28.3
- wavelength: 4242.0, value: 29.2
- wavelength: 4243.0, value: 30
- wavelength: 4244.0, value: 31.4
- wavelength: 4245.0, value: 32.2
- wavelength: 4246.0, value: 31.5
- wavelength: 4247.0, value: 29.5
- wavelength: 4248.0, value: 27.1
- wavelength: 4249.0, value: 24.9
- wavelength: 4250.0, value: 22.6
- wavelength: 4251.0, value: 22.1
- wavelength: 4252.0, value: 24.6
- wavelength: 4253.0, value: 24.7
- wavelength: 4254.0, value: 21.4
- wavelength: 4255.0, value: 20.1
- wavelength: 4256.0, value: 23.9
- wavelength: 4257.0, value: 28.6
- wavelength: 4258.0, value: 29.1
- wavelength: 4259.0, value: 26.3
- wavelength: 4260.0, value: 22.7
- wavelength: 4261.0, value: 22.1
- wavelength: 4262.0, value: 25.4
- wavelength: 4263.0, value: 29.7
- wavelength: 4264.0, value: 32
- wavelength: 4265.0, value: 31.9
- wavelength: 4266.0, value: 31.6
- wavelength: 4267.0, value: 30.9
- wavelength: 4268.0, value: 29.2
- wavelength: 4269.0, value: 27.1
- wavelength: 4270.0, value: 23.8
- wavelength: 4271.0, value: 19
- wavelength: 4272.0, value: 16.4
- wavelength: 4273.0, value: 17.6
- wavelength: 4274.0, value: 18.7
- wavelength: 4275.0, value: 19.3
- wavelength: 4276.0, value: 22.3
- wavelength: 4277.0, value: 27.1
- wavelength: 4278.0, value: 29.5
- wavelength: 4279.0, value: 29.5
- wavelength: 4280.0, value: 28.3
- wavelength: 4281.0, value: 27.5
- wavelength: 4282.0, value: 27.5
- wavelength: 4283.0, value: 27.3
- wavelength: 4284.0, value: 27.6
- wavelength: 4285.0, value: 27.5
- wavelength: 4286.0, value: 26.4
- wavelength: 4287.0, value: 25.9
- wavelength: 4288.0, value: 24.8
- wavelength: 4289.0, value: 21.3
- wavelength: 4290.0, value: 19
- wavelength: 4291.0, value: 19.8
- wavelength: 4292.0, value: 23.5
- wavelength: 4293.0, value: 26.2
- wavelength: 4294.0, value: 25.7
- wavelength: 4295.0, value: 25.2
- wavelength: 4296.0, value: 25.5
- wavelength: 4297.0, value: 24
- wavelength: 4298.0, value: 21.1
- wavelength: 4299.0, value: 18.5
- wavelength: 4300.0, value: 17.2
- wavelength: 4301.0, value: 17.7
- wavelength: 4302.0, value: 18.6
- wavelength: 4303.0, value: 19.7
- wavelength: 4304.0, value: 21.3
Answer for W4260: -1.20 AA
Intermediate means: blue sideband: 25.7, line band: 26.9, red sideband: 24.5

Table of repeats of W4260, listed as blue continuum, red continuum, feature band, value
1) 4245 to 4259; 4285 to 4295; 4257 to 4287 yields -1.6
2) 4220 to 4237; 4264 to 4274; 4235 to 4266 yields -3.9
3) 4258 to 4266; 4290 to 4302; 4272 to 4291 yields -0.2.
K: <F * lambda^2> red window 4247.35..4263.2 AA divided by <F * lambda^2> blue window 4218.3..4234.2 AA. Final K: 1.12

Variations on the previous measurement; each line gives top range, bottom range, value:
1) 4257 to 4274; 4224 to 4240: 1.21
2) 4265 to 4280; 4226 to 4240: 1.12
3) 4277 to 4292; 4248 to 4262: 1.08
